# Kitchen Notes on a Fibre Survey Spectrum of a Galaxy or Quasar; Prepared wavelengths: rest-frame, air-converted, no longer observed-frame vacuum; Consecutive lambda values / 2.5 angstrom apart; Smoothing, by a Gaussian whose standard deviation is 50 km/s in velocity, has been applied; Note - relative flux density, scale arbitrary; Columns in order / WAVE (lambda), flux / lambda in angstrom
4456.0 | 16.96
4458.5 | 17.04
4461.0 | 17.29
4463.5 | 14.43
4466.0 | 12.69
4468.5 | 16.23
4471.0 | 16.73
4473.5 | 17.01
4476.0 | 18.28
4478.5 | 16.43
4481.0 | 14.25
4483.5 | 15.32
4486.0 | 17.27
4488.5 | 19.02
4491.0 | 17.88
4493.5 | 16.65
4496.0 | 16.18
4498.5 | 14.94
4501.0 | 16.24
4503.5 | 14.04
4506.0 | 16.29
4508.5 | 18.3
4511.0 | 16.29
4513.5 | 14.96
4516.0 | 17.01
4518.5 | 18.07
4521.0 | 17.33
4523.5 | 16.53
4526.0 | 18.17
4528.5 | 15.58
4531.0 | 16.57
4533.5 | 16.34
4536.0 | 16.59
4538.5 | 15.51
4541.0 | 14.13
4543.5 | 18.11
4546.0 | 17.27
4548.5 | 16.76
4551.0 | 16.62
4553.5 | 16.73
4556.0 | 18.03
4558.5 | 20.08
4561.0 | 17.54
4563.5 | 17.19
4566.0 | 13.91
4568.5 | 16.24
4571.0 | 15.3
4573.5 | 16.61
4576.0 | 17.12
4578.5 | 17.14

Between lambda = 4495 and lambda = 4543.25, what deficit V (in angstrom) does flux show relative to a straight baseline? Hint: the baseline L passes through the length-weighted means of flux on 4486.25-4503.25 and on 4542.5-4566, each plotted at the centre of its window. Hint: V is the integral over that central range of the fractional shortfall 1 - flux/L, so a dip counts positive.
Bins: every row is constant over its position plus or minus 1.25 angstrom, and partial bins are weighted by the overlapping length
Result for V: 1.9 angstrom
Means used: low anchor 16.7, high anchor 17.4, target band 16.3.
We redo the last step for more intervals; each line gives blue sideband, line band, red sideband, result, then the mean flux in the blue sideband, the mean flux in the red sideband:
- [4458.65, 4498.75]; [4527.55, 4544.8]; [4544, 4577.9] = 0.6 angstrom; 16.3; 16.9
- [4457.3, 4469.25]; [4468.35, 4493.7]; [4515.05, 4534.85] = -1.5 angstrom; 15.5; 16.9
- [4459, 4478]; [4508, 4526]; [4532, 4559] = -0.4 angstrom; 16.1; 16.8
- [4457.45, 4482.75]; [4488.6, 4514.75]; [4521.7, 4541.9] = -0.3 angstrom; 16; 16.2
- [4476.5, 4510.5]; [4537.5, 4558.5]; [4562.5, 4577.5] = -0.9 angstrom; 16.4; 16.1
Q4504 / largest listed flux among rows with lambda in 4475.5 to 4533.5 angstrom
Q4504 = 19.02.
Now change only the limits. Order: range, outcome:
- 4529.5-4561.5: 20.08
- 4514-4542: 18.17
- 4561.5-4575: 17.19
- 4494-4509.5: 18.3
